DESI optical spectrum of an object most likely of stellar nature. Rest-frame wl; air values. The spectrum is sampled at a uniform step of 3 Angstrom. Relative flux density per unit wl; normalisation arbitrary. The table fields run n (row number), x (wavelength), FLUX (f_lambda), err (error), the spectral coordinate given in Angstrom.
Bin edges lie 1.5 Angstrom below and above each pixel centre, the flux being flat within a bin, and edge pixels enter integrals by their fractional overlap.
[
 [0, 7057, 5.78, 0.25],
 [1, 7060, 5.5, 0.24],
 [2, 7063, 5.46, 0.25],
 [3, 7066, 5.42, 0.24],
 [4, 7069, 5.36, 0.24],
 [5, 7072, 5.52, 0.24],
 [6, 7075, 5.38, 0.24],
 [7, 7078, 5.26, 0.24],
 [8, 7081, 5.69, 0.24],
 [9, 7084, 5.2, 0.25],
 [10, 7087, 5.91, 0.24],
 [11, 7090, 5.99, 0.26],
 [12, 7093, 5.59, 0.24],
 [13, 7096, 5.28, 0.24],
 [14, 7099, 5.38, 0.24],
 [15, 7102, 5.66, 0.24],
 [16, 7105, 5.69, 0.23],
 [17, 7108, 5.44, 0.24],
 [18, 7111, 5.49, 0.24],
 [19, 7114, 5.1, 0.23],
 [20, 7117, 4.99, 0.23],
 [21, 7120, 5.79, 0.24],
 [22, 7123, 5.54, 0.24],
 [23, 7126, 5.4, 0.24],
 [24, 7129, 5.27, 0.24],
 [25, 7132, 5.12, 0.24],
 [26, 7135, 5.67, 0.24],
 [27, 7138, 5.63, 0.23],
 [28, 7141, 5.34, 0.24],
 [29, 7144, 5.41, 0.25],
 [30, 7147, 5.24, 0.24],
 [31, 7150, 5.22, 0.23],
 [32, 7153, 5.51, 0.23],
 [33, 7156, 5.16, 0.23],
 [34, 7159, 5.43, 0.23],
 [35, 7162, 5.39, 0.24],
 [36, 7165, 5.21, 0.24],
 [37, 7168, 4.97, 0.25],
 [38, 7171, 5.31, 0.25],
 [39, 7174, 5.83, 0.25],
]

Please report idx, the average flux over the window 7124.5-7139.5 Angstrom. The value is 5.42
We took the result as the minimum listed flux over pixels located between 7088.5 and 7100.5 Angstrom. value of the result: 5.28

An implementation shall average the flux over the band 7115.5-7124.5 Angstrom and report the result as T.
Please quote 5.44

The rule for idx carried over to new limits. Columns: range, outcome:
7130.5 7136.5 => 5.39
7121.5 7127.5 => 5.47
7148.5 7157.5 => 5.3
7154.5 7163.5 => 5.33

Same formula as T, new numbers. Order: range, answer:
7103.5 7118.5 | 5.34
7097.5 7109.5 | 5.54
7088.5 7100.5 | 5.56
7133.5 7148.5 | 5.46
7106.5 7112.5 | 5.46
